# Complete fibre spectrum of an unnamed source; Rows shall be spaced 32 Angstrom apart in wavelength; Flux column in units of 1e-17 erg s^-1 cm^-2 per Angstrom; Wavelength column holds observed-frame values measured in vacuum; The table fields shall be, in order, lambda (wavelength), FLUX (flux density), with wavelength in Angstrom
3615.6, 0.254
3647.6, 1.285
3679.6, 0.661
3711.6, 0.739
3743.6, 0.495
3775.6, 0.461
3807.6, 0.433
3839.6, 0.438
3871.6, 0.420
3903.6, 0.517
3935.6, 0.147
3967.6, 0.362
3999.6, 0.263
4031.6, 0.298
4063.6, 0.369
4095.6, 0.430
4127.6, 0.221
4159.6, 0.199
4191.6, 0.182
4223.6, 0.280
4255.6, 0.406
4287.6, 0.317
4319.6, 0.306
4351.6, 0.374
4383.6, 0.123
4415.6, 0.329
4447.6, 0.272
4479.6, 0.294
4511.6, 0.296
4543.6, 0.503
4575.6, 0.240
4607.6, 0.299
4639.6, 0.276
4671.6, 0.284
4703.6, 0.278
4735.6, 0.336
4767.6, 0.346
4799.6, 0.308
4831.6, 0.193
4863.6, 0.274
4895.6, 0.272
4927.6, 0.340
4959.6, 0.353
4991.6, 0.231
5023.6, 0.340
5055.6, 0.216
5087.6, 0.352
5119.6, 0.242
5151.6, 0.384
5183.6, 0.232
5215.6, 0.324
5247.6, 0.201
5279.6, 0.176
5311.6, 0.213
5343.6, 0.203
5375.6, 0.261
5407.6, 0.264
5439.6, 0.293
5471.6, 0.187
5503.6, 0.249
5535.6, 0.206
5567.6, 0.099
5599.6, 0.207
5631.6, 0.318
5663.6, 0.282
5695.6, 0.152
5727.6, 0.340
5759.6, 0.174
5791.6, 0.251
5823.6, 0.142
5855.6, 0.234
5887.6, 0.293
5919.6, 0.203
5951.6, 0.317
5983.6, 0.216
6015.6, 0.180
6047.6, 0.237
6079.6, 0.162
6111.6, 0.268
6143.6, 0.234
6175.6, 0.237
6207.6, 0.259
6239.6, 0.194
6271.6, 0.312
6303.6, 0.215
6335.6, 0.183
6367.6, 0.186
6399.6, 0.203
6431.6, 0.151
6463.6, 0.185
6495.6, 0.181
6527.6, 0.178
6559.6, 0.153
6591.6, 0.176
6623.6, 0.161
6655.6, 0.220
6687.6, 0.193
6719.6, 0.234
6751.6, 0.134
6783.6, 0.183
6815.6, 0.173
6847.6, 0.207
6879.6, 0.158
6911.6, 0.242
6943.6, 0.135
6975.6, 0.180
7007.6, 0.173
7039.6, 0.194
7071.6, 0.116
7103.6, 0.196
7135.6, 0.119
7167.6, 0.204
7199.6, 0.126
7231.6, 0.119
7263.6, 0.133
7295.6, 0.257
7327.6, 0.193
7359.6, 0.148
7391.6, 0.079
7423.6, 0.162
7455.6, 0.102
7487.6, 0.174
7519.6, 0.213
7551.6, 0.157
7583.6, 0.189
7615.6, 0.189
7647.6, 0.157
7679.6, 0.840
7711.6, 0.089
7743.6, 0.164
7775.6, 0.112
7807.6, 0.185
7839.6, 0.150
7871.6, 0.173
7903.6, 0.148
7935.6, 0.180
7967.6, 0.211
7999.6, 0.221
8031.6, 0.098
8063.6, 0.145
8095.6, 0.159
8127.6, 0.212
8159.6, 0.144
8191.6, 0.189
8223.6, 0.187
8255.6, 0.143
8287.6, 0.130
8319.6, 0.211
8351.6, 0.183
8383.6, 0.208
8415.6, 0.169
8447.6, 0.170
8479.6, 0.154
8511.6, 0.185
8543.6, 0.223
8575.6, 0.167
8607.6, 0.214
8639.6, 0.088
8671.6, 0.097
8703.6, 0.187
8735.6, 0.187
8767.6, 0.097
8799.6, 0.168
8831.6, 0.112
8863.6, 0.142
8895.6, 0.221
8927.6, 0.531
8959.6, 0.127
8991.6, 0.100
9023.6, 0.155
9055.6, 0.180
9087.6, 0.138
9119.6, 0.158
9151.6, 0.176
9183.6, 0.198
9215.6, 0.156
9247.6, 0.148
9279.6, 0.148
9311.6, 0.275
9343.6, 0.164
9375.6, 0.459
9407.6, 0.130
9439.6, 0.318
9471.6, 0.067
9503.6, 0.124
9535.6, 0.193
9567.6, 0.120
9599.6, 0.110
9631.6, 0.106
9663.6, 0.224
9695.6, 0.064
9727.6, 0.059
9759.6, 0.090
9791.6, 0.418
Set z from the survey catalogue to 1.06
